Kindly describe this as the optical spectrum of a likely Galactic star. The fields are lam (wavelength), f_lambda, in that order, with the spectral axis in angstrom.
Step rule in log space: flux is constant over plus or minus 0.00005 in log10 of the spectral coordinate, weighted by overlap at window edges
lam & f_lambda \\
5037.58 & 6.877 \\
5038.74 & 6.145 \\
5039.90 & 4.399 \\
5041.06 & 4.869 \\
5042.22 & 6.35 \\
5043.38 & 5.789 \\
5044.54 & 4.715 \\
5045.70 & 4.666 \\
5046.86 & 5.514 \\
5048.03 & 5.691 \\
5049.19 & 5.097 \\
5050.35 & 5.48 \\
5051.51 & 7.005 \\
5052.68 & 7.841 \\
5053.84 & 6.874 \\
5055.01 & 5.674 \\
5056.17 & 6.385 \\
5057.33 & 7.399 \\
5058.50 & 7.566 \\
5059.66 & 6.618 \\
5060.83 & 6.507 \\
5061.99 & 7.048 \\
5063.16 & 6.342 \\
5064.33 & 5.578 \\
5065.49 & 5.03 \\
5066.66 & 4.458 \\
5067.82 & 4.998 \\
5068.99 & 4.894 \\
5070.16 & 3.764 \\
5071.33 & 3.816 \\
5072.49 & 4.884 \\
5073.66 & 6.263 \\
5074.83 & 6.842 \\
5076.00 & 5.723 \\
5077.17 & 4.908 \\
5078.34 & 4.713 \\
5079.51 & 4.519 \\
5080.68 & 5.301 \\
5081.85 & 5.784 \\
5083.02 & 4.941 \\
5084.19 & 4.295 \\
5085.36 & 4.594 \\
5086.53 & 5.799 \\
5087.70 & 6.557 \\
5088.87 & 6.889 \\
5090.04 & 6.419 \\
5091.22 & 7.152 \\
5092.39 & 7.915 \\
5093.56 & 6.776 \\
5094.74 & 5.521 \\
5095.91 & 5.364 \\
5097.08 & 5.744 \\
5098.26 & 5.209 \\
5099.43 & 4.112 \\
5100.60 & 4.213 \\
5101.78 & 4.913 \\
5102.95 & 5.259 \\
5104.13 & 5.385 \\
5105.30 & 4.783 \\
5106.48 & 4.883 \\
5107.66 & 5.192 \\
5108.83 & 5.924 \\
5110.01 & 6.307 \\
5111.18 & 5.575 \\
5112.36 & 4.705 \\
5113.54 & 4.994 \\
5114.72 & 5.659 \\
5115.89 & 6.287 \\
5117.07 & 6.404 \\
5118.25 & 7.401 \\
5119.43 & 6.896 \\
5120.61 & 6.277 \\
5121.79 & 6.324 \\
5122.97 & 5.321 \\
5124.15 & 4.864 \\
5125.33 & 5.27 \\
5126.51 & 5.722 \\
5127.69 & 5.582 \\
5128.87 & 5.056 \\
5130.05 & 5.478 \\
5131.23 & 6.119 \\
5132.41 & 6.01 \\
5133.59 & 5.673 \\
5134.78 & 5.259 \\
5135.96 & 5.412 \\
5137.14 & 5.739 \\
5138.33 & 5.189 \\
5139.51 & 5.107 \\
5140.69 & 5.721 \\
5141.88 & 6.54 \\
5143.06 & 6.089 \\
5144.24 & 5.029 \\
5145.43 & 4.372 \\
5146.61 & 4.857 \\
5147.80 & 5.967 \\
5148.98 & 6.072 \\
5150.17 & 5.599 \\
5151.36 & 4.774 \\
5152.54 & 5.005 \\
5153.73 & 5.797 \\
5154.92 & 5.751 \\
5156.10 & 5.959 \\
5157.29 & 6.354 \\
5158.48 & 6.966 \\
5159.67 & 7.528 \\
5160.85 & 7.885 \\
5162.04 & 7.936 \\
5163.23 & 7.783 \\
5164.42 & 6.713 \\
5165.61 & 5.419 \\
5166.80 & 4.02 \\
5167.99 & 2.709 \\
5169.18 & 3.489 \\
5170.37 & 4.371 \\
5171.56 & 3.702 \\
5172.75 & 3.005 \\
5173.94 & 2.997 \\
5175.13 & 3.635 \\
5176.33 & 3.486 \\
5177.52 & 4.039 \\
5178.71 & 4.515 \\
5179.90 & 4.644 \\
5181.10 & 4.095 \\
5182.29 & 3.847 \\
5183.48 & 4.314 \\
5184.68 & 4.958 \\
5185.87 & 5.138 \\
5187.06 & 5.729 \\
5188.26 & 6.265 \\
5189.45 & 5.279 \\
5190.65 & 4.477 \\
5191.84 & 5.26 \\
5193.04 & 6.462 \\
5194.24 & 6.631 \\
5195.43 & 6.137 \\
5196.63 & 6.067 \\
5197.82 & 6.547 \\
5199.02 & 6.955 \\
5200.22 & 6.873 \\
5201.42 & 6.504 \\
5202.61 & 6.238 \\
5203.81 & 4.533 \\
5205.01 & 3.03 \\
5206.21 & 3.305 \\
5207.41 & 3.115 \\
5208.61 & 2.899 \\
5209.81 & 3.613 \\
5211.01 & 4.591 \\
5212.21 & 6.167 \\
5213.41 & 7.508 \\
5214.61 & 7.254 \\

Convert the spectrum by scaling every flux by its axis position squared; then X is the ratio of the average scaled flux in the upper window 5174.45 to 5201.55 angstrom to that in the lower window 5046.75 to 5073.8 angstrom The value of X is 0.95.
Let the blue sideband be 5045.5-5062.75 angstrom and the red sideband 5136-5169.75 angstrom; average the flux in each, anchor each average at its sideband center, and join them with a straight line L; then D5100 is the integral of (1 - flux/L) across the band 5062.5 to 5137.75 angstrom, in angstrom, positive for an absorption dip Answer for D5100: 6.7 angstrom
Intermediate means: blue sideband 6.39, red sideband 5.72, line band 5.53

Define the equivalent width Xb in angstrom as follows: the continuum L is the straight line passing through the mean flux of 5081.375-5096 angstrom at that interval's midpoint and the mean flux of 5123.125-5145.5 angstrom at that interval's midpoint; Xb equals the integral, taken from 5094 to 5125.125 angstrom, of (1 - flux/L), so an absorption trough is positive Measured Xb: 1.39 angstrom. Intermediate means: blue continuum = 6.02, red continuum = 5.51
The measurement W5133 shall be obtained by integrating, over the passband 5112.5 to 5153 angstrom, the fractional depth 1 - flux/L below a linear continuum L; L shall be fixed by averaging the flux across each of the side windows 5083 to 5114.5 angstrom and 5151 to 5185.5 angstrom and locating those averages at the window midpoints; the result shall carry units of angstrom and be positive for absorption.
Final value -2.7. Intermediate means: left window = 5.55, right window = 5.03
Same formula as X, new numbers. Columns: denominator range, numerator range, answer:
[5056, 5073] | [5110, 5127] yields 1.05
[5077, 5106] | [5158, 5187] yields 0.92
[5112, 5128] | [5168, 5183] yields 0.66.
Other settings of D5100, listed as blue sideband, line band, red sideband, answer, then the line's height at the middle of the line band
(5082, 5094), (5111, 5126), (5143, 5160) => 0.17 angstrom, 5.92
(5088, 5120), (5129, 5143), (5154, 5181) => -0.54 angstrom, 5.45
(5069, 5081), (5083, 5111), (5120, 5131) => -1.74 angstrom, 5.28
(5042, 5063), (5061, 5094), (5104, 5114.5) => 1.30 angstrom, 5.83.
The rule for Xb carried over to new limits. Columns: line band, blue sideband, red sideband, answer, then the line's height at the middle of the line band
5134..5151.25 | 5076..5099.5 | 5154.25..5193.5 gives -0.5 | 5.31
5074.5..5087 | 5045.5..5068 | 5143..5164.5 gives 1.9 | 6.13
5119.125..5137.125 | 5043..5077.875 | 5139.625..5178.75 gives -0.8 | 5.44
